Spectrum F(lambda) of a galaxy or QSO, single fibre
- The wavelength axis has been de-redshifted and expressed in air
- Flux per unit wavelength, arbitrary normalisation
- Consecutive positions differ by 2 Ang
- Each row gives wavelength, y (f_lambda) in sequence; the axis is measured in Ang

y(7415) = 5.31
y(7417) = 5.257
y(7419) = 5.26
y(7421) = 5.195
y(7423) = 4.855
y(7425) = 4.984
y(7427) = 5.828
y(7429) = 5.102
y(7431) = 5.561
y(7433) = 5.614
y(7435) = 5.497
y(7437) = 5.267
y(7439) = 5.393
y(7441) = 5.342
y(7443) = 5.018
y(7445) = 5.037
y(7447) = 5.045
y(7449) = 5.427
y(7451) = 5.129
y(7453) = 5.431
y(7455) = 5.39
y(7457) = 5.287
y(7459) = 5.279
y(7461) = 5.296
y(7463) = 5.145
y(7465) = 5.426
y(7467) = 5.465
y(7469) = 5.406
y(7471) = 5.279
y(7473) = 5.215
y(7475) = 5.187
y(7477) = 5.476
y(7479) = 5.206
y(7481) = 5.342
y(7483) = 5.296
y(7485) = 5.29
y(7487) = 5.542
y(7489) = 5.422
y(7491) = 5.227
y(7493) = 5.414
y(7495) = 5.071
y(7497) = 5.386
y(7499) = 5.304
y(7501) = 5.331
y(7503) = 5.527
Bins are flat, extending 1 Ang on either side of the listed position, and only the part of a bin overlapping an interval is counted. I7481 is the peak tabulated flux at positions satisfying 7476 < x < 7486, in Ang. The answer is 5.476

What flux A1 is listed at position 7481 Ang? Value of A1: 5.342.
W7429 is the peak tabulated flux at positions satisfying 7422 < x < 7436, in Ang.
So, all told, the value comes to 5.828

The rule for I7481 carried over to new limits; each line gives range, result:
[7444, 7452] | 5.427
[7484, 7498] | 5.542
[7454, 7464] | 5.39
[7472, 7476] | 5.215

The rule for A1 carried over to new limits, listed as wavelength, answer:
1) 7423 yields 4.855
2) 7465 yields 5.426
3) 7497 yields 5.386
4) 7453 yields 5.431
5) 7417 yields 5.257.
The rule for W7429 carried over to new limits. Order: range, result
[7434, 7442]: 5.497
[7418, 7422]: 5.26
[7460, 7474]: 5.465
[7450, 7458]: 5.431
